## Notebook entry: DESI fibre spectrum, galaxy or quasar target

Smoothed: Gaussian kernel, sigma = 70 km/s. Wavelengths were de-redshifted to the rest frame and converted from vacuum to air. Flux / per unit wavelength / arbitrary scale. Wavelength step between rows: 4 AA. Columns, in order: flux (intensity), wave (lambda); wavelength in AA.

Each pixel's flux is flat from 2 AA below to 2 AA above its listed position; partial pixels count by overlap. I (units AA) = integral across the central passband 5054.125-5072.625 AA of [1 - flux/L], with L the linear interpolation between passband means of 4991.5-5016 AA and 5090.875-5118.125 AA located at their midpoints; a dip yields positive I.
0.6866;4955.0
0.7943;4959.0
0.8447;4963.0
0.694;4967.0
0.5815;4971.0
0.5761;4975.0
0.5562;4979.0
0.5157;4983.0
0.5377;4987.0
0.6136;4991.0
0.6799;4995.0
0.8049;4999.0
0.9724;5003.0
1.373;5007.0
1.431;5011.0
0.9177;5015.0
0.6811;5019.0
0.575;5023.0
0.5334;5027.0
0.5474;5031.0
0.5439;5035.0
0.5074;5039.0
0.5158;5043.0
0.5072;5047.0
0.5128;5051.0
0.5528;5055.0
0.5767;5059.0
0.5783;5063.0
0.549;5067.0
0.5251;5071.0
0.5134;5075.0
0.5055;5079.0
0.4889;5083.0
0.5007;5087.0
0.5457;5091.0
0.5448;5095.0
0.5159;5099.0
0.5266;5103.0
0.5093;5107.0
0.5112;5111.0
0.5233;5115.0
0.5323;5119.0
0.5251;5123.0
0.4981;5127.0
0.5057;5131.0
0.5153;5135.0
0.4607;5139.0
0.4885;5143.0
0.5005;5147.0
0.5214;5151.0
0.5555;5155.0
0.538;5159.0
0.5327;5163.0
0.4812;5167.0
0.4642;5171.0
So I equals 4.22 AA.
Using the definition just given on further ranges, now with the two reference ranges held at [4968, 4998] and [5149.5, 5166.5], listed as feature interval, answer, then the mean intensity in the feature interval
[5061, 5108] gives 2.67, 0.526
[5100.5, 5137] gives 1.96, 0.516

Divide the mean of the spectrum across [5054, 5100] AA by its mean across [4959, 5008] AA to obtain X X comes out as 0.74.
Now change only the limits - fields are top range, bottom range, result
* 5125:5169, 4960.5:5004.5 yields 0.76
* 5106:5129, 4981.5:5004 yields 0.76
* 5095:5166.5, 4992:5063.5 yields 0.72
